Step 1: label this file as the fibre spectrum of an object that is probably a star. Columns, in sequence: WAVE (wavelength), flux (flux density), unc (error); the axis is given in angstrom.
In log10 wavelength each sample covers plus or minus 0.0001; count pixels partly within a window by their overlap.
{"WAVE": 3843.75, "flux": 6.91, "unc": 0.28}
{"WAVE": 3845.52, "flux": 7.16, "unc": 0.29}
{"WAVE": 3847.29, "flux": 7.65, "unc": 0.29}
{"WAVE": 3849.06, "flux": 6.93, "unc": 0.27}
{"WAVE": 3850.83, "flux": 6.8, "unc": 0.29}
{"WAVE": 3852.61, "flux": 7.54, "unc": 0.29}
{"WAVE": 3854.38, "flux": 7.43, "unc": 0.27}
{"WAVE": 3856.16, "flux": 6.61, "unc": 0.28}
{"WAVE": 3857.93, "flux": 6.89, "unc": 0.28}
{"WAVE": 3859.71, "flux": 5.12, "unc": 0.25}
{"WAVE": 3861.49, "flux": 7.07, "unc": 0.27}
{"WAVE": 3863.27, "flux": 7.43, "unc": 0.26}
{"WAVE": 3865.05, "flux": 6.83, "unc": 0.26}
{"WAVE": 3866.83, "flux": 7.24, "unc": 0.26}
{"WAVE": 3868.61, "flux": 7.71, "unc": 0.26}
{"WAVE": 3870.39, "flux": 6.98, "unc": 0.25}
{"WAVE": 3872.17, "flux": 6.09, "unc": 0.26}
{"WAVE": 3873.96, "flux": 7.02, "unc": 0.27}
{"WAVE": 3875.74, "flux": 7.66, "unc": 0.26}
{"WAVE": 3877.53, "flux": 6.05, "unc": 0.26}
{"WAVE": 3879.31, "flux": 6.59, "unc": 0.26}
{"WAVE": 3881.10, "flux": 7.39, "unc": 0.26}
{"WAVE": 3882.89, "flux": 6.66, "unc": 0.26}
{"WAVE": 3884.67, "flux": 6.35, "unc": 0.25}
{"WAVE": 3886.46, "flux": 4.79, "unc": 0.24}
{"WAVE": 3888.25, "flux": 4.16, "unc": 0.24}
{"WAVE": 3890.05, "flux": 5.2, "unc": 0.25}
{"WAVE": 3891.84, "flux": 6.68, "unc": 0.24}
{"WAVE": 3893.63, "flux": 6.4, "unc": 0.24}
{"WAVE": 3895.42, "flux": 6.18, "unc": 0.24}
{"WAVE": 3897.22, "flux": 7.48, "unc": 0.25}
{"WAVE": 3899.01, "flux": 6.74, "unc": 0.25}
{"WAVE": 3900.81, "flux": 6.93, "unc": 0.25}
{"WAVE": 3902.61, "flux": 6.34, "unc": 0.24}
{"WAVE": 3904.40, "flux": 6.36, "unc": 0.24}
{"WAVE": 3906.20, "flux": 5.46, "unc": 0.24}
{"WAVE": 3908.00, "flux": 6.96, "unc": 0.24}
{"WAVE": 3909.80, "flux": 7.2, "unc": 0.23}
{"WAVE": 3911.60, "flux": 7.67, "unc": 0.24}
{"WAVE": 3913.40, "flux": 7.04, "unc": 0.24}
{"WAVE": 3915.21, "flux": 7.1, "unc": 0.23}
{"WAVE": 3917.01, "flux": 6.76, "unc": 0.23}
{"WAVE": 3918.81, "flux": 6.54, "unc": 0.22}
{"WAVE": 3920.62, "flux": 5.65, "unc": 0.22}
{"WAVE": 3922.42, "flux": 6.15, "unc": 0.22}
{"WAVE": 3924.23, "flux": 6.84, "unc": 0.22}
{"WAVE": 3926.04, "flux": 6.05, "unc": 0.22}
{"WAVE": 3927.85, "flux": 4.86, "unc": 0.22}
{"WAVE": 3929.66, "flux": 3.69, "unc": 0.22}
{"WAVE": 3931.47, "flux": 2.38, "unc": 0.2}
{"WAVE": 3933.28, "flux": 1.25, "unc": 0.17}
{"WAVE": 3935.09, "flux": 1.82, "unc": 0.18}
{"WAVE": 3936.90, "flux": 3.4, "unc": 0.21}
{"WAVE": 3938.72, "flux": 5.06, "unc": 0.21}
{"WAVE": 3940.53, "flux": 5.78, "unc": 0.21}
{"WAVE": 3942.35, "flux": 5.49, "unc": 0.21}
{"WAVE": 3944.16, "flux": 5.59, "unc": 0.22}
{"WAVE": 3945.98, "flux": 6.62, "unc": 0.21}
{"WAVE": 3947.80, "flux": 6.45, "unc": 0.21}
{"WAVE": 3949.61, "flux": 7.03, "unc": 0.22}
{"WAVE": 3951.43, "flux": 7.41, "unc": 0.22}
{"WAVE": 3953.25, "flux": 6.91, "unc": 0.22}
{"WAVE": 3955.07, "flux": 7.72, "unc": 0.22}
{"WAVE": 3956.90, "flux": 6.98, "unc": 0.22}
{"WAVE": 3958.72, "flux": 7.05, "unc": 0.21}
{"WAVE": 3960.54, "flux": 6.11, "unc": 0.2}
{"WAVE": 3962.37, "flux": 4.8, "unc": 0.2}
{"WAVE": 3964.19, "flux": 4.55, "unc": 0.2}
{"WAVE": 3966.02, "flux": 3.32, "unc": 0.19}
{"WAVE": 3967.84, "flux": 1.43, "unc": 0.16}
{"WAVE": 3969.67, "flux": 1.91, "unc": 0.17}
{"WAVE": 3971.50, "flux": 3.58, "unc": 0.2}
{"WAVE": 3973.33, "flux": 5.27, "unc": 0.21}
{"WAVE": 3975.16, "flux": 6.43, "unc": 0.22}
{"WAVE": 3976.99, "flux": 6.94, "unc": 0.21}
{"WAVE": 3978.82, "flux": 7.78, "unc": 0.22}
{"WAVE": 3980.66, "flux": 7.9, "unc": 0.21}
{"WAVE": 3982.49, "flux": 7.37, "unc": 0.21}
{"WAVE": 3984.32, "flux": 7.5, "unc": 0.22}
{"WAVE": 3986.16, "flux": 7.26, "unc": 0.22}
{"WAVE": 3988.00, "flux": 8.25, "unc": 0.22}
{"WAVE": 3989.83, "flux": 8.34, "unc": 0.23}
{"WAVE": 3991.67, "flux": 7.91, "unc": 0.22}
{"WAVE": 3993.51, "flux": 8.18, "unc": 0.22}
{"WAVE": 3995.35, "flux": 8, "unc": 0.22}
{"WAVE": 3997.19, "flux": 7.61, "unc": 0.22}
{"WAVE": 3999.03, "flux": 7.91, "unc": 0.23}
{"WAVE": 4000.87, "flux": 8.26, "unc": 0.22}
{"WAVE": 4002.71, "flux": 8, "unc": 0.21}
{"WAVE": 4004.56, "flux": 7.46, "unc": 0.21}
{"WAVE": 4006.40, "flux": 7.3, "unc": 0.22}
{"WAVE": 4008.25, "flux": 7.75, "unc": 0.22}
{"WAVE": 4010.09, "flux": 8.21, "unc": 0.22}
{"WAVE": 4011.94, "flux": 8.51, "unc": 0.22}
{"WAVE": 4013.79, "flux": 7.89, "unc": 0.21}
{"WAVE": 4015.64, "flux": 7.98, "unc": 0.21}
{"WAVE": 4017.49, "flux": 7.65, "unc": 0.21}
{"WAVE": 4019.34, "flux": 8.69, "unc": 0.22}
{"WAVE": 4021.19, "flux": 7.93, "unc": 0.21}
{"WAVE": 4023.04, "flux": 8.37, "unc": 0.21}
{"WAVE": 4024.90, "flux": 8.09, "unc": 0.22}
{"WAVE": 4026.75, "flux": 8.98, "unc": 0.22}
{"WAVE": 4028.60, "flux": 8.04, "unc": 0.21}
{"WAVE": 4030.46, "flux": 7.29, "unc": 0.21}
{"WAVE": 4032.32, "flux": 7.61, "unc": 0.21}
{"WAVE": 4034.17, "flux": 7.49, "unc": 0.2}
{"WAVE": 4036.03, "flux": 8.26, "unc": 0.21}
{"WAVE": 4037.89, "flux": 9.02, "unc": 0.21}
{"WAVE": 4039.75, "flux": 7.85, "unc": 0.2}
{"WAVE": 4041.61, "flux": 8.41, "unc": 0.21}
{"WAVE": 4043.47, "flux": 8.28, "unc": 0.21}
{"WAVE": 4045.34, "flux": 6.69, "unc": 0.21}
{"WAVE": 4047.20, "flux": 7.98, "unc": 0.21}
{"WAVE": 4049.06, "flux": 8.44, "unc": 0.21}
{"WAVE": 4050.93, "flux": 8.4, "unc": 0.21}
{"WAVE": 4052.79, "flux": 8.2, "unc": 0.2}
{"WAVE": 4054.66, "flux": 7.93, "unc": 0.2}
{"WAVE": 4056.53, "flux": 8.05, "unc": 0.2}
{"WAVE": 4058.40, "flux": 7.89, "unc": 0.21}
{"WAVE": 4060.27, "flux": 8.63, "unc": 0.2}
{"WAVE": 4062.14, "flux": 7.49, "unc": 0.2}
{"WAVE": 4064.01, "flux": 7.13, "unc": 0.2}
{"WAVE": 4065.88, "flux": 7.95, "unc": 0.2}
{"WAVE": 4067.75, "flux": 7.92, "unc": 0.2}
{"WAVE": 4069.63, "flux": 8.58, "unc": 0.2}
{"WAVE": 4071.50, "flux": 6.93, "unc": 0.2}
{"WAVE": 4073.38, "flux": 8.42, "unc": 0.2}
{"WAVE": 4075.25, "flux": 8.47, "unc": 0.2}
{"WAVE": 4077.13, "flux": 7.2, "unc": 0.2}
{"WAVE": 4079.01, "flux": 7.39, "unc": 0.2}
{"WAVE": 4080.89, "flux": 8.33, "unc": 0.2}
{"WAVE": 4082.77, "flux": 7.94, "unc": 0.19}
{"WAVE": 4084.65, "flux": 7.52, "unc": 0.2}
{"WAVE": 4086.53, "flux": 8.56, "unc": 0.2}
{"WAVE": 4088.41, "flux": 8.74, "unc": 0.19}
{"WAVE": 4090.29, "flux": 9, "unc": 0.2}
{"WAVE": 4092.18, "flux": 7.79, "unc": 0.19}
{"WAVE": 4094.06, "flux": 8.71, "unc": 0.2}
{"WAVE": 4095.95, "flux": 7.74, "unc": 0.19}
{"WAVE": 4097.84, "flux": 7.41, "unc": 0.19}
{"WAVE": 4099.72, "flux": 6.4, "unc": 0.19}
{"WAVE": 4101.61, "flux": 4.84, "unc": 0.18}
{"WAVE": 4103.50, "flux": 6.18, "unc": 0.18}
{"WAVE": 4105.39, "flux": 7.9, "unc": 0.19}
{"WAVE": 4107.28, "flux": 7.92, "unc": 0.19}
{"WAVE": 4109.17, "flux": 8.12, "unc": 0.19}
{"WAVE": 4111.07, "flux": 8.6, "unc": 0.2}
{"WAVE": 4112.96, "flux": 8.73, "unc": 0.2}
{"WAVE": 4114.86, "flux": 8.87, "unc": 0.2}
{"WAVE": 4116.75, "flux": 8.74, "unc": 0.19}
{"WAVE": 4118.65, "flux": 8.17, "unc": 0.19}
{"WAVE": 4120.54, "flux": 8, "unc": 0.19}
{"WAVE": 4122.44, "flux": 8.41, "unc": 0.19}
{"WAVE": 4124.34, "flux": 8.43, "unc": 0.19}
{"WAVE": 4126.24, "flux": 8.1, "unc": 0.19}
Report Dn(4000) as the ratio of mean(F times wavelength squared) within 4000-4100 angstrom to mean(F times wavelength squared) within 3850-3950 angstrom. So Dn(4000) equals 1.41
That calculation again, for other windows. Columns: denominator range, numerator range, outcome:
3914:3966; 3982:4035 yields 1.48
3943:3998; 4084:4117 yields 1.31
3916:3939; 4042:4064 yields 1.83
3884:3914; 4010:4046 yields 1.36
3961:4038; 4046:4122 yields 1.15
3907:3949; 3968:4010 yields 1.32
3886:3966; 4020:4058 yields 1.46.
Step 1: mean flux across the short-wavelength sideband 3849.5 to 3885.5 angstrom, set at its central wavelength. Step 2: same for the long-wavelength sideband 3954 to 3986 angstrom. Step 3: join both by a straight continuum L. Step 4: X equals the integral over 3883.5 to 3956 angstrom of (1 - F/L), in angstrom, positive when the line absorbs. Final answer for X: 4.88 angstrom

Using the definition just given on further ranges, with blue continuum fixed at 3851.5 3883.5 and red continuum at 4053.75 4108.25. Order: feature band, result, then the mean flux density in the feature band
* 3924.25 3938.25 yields 6.9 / 3.62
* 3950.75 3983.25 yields 7.0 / 5.73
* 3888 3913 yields 2.0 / 6.48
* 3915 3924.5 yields 0.9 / 6.44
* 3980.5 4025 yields -2.9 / 7.93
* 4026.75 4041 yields -0.8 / 8.02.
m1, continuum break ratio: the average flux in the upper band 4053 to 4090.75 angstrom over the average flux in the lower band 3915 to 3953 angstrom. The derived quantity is 1.5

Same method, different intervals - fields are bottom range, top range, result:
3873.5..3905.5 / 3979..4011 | 1.23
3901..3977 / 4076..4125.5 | 1.43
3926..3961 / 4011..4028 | 1.53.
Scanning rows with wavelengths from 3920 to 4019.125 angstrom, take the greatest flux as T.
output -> 8.51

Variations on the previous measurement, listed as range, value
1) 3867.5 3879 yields 7.71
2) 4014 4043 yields 9.02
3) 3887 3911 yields 7.48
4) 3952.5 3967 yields 7.72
